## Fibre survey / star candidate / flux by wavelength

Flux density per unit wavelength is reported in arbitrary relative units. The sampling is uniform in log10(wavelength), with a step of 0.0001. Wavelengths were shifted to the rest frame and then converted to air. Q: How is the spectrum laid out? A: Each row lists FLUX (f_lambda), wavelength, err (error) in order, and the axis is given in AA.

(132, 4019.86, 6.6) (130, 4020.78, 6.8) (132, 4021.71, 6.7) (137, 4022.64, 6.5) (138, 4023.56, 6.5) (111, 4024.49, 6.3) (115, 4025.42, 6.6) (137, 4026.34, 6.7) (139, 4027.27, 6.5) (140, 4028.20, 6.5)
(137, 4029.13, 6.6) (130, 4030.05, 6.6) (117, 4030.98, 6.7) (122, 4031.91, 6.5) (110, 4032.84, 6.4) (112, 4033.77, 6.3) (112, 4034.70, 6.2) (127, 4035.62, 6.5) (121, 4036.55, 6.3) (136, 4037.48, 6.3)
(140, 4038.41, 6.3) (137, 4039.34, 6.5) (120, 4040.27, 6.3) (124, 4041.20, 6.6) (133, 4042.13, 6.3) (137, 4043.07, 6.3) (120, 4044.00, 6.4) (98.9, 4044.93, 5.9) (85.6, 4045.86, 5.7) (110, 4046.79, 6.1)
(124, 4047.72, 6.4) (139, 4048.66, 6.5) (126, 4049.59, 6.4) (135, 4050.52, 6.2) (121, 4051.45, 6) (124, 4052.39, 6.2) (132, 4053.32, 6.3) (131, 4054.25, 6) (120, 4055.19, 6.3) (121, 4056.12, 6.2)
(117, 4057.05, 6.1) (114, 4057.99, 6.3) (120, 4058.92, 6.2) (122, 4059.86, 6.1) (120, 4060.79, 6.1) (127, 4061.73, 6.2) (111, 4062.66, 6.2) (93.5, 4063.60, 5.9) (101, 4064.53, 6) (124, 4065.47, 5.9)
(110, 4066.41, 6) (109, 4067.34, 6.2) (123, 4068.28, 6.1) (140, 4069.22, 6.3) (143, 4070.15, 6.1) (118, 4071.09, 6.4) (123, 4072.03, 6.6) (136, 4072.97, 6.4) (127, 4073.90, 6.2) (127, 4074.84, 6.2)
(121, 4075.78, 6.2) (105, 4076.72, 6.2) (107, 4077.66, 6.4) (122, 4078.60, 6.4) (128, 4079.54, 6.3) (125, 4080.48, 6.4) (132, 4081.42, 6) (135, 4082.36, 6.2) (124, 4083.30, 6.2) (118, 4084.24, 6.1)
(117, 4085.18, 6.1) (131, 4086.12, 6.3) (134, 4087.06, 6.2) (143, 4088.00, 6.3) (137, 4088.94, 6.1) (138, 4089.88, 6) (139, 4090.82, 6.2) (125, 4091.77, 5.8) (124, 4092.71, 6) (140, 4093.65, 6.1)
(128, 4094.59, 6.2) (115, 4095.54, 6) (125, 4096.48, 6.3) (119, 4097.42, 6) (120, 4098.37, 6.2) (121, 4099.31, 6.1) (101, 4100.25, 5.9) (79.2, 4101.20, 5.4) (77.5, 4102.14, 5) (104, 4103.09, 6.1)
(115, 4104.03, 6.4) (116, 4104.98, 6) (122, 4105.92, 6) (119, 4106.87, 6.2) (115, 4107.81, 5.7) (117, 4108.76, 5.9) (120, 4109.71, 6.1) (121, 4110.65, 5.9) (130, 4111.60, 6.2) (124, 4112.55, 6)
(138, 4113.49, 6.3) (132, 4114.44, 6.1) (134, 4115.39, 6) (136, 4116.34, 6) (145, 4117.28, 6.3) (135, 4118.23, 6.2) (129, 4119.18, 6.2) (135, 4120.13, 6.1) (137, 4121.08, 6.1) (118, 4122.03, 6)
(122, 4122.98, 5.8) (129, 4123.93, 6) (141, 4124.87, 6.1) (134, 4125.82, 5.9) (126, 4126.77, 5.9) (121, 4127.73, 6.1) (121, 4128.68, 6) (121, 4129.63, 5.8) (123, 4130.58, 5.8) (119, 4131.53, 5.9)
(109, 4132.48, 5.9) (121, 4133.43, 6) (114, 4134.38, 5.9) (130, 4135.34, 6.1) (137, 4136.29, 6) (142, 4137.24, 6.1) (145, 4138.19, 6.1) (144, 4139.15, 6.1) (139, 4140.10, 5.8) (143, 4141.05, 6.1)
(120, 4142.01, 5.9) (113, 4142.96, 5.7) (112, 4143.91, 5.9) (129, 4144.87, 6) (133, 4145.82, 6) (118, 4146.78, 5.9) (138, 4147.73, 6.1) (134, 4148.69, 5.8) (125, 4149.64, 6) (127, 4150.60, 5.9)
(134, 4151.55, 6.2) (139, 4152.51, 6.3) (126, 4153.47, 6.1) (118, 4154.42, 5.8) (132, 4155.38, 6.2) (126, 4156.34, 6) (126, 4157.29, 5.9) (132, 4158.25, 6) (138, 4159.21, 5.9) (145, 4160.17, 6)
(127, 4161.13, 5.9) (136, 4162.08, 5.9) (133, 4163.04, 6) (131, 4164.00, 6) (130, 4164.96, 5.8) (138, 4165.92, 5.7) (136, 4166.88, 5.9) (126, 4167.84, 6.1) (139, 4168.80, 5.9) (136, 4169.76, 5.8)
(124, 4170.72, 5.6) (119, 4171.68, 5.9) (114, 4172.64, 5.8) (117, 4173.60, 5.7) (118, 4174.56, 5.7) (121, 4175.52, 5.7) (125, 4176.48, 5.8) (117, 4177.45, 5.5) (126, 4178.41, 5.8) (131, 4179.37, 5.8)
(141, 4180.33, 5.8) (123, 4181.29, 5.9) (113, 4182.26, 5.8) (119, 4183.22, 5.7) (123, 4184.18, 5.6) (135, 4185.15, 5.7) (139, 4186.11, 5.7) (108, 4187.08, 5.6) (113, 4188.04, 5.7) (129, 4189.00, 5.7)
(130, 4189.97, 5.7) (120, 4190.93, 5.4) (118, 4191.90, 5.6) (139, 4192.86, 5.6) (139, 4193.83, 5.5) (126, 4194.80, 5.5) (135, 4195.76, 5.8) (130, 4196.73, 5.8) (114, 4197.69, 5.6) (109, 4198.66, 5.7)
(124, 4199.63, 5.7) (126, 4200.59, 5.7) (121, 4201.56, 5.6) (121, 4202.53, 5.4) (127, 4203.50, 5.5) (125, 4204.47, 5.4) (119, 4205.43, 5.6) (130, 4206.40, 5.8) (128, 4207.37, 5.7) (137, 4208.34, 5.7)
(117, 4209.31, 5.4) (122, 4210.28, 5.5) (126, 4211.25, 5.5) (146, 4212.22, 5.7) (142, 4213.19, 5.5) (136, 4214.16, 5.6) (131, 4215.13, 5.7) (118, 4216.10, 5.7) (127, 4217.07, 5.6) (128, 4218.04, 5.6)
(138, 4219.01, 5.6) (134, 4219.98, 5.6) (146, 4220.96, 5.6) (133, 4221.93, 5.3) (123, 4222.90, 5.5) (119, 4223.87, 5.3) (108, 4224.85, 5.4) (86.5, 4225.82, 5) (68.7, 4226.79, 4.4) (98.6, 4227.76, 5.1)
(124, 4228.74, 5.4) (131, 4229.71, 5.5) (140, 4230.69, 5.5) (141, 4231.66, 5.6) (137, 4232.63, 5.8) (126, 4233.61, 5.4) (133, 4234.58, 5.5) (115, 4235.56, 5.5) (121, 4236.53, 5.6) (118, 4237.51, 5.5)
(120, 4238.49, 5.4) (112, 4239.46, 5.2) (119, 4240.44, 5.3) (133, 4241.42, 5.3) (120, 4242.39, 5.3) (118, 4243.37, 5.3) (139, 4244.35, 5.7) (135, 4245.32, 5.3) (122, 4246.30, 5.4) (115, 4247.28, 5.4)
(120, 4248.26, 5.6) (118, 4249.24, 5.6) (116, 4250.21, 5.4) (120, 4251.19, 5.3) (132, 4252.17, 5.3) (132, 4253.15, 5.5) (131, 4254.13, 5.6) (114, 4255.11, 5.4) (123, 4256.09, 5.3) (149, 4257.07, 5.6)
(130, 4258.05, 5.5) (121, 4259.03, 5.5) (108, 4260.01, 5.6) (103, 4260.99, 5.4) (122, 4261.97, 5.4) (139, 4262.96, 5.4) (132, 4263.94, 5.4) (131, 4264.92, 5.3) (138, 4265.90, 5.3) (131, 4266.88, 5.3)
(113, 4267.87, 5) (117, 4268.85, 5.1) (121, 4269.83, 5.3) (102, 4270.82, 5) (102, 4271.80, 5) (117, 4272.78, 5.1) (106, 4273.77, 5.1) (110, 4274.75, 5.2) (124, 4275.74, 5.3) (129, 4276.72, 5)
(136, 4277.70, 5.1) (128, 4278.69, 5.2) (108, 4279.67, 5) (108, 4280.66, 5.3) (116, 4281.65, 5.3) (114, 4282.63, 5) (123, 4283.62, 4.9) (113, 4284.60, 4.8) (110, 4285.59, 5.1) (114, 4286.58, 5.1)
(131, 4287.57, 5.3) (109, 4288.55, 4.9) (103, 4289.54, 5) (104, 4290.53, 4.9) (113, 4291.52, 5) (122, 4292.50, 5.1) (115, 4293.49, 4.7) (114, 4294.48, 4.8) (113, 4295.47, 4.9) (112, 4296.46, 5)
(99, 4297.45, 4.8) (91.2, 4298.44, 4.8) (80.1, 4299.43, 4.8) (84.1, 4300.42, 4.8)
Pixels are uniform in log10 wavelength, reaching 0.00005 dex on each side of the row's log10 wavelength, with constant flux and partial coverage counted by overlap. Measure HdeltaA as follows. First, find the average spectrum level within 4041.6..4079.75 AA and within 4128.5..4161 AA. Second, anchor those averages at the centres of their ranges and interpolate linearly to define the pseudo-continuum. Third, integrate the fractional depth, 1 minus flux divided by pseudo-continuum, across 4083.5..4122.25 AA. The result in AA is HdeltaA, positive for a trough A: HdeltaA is 0.3 AA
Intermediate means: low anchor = 121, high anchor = 129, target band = 124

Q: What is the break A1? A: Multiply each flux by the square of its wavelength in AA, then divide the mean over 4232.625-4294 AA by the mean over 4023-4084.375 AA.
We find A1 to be 1.1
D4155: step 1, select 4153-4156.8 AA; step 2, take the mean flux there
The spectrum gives 126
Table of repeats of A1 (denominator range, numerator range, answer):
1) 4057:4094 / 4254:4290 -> 1.06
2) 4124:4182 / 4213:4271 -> 1.01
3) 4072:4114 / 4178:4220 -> 1.10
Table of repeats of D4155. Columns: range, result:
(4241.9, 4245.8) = 128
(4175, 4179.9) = 124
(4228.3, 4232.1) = 134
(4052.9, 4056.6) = 126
